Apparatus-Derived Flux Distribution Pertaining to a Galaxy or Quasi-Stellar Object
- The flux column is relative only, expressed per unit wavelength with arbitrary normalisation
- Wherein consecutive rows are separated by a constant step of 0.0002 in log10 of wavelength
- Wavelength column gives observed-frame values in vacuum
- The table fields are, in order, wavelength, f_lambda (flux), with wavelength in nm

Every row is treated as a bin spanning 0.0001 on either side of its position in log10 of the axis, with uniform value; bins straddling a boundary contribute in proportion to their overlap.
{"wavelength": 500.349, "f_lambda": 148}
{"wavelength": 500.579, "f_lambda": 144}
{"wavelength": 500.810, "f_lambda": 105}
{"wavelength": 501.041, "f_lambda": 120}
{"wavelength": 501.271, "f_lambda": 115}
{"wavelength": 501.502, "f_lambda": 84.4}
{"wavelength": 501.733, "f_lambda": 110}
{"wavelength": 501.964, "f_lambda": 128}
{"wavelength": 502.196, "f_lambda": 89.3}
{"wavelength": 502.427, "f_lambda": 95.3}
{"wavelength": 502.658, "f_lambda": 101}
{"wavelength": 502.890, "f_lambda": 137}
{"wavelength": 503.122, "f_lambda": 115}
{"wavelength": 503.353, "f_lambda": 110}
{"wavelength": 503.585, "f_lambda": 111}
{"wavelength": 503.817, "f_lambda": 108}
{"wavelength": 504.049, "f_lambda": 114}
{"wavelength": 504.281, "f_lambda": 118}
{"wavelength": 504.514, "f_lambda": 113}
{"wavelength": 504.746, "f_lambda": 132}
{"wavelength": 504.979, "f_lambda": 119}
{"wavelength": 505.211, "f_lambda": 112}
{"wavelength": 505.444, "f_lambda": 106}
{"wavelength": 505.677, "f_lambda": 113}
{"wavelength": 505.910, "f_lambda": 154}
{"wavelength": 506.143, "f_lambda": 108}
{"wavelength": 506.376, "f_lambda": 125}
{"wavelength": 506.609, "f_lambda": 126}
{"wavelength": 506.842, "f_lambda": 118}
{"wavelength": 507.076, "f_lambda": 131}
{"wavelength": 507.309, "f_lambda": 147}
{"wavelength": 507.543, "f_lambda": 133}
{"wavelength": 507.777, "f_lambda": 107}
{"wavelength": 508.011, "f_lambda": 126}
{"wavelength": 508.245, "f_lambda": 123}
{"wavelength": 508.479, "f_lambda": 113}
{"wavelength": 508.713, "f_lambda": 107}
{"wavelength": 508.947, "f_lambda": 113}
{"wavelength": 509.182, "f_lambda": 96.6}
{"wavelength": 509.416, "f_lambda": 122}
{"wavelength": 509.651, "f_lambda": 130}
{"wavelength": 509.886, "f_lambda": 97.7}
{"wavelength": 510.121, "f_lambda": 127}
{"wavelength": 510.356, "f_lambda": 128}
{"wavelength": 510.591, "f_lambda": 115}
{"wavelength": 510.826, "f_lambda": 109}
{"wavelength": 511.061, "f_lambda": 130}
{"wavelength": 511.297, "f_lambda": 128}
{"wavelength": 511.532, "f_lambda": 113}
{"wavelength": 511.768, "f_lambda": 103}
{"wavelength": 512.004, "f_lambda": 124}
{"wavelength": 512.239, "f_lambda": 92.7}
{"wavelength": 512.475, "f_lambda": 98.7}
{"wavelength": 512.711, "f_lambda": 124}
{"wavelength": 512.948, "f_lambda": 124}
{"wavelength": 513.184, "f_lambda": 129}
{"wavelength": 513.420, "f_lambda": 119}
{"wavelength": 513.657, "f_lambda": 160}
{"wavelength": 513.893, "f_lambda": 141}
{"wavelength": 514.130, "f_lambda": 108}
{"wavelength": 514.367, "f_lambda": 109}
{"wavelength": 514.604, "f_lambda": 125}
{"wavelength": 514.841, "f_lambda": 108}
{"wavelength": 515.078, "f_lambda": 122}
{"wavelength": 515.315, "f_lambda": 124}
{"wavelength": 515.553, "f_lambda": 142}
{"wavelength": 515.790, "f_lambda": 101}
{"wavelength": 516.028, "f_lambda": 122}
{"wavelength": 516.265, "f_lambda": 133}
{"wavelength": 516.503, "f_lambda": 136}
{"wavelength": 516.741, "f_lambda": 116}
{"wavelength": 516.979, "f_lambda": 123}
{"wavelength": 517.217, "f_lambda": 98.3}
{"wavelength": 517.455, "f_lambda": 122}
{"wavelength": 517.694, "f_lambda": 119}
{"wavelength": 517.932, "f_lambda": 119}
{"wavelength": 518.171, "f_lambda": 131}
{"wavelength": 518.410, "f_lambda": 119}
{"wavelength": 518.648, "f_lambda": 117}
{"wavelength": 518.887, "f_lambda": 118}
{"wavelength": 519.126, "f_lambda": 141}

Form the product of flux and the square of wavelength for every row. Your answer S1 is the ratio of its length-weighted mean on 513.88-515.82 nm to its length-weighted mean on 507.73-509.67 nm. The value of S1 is 1.07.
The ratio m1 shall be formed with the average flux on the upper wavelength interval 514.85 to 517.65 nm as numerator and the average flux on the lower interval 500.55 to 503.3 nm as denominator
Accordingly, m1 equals 1.1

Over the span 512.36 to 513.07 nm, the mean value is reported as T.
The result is 116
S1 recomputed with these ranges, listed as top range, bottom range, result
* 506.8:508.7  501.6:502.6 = 1.21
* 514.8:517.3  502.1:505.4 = 1.13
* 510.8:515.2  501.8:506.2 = 1.08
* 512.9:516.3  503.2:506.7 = 1.09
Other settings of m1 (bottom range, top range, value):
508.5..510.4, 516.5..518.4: 1.04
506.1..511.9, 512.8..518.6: 1.03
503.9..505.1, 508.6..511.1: 0.97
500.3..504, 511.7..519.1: 1.07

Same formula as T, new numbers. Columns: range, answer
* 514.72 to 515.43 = 118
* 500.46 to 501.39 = 121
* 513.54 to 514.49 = 129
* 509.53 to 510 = 114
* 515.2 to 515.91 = 122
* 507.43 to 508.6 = 120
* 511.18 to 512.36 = 112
